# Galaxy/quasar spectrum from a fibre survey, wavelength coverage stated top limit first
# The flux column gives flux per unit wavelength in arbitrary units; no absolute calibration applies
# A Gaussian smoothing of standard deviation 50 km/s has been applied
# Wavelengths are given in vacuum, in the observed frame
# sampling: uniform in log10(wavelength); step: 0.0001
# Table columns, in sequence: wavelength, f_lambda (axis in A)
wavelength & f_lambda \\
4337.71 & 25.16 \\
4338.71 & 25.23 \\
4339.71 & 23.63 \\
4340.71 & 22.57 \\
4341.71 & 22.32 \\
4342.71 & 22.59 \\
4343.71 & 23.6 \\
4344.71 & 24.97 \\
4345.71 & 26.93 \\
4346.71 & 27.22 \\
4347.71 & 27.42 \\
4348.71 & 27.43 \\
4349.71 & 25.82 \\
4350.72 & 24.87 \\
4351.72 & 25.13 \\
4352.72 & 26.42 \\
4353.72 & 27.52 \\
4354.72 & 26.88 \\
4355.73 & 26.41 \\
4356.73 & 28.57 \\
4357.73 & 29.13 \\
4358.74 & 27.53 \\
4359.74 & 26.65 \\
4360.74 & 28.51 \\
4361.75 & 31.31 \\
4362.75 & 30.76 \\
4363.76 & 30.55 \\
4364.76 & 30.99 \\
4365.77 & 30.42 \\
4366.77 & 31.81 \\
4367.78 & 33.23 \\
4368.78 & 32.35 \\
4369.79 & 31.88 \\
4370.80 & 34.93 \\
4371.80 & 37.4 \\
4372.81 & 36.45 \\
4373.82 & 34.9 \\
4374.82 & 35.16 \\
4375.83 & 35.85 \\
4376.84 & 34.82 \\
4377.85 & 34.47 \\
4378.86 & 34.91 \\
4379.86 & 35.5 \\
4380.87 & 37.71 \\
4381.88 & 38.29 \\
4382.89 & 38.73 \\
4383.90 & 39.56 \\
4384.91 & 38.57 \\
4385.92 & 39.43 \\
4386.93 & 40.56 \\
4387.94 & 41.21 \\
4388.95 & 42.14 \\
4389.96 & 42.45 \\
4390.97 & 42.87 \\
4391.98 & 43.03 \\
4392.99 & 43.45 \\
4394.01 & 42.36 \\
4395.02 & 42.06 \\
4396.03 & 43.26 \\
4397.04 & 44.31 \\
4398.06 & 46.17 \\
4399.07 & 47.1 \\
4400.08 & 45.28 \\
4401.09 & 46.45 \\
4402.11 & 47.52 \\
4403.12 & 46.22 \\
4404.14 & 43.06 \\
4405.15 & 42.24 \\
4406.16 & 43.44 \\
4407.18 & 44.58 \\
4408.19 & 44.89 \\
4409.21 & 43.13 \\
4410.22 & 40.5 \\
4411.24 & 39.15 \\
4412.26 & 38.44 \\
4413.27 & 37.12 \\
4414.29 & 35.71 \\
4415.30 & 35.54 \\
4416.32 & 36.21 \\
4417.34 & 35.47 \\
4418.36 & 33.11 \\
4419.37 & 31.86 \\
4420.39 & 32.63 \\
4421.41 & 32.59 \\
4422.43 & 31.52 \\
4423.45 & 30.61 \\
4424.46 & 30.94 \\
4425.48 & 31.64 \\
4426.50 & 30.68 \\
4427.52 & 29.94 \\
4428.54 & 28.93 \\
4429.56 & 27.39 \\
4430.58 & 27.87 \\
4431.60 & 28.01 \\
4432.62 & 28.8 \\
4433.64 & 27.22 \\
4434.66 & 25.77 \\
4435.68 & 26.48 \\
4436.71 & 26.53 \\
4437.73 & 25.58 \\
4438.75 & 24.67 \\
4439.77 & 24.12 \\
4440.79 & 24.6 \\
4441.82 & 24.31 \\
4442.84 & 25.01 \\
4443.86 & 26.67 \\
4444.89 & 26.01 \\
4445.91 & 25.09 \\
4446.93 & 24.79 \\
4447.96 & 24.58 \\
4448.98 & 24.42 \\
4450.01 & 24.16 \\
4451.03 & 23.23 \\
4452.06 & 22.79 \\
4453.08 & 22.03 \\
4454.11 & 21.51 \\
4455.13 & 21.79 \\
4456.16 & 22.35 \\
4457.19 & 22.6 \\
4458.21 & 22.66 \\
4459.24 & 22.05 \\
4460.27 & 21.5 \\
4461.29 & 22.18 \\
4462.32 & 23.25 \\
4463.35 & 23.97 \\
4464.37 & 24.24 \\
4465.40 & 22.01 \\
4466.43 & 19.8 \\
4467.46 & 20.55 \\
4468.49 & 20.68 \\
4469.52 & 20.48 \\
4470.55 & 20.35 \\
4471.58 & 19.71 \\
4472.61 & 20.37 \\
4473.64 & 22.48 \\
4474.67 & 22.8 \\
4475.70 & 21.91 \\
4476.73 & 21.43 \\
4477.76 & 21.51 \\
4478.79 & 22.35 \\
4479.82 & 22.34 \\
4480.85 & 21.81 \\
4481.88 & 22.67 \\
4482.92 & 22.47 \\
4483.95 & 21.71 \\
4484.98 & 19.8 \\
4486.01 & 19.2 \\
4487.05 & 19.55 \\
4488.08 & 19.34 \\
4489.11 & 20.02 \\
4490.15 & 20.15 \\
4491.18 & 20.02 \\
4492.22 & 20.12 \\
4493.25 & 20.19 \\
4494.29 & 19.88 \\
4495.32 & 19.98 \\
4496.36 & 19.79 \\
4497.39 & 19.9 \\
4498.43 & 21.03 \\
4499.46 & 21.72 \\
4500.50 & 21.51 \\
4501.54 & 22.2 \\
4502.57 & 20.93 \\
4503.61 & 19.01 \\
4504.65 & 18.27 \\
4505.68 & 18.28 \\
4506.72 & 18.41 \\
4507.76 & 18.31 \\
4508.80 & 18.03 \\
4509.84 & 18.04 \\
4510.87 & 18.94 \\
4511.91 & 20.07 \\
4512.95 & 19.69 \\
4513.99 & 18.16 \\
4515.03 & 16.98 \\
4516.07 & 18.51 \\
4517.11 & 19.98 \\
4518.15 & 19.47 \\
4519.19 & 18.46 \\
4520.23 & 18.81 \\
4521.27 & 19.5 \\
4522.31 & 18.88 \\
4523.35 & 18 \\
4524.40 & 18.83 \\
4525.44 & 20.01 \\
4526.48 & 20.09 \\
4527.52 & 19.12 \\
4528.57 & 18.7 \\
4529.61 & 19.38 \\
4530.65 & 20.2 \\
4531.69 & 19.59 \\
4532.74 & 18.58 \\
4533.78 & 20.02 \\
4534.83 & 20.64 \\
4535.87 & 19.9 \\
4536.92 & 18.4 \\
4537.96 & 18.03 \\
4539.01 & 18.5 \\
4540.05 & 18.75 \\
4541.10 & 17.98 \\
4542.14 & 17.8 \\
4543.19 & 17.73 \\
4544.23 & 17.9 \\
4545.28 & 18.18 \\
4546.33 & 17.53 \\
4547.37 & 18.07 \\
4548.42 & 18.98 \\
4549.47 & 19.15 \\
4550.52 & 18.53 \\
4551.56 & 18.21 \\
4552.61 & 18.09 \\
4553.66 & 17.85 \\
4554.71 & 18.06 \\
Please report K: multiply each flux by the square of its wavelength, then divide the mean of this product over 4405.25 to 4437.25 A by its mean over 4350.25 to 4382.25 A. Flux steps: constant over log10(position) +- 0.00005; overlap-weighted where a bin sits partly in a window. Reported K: 1.09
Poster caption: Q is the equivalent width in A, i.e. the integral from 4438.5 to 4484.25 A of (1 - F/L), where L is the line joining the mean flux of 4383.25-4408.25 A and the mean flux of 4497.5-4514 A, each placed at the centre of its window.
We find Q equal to 9.9 A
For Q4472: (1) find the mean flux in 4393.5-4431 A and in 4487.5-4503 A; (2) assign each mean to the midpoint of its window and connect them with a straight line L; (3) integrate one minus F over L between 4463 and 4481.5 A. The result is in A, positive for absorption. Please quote 2.7 A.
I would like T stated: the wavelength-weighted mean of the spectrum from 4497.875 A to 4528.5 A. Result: 19.3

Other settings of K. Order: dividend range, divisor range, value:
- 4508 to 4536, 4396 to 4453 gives 0.61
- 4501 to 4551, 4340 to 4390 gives 0.64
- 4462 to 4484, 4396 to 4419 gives 0.54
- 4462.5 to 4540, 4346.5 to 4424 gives 0.59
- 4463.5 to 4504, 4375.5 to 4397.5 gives 0.55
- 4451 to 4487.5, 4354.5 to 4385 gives 0.69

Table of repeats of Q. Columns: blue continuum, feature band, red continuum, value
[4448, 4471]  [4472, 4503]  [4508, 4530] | -0.4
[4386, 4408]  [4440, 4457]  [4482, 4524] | 4.3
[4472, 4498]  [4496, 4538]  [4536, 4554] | 0.3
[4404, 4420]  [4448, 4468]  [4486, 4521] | 4.5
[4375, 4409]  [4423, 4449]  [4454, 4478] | 2.5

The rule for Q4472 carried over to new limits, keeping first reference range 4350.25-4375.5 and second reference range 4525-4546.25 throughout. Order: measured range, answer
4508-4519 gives 0.9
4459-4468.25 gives 0.6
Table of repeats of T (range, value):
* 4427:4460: 25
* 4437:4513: 21.6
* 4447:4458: 23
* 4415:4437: 30.4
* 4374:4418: 40.6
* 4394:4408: 44.7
